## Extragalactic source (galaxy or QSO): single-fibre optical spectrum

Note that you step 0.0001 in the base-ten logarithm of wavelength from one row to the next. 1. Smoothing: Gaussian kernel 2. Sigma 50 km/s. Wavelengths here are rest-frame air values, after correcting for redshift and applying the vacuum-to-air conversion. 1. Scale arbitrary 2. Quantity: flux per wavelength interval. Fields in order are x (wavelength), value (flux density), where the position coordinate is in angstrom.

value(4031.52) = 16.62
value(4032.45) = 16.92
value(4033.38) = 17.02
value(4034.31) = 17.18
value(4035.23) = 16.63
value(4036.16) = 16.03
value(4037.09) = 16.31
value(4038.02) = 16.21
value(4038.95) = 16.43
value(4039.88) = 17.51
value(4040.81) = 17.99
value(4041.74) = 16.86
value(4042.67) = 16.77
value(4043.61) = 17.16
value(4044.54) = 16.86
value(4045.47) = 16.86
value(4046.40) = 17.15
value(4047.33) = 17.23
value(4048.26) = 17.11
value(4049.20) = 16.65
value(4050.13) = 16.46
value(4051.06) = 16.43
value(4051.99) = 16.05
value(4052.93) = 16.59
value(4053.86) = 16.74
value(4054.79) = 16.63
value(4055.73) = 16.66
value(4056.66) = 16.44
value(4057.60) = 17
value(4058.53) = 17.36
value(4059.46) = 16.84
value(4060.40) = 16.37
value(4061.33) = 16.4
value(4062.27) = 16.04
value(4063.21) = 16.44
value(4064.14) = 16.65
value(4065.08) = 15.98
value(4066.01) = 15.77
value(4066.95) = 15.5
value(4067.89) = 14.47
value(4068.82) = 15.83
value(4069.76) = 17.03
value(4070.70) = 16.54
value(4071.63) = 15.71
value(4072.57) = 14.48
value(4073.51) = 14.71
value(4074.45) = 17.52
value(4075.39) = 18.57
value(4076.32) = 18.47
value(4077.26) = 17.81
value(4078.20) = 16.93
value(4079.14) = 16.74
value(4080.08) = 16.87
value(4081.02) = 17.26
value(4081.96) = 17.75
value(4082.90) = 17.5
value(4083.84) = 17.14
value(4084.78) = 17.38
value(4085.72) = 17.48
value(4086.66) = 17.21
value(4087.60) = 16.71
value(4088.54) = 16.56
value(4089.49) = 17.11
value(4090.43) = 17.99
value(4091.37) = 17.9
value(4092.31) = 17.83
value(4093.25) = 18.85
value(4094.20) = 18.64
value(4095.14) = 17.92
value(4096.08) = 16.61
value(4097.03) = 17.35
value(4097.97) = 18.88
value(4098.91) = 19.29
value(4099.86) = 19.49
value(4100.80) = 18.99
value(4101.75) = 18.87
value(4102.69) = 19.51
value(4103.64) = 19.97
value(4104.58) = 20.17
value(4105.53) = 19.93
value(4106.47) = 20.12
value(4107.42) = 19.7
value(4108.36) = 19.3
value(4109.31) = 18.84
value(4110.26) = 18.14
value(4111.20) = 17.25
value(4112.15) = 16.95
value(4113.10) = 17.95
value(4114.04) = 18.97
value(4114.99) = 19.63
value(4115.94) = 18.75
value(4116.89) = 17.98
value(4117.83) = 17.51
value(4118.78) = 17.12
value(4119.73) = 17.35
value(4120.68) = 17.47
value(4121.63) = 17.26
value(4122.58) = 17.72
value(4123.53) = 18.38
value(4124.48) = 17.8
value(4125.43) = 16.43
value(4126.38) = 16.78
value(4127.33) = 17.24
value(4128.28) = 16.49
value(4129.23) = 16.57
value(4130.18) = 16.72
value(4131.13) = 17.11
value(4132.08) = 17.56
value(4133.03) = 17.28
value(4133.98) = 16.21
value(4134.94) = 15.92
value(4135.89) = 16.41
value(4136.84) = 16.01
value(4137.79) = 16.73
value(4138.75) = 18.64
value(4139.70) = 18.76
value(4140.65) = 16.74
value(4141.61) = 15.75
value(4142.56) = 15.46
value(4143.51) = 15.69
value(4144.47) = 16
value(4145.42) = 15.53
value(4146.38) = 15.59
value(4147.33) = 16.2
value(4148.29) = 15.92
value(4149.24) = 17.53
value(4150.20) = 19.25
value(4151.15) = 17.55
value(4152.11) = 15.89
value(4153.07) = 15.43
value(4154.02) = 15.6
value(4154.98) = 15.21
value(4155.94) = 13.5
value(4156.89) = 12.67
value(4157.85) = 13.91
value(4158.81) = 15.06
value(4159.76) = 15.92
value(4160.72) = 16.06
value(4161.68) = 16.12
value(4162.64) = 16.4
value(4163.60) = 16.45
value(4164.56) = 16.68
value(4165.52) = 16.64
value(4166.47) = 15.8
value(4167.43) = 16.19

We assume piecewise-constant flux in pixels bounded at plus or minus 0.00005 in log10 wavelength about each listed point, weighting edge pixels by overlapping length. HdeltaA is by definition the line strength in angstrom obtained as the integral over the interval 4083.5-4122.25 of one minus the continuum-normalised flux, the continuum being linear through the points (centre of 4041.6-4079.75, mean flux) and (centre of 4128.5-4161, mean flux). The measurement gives -4.4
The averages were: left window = 16.6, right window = 16.2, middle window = 18.2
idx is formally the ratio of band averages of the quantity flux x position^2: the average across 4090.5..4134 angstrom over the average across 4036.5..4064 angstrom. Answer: 1.12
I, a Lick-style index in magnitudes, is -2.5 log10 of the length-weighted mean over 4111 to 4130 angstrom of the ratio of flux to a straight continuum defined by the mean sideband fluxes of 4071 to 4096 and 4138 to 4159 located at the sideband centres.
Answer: -0.06 mag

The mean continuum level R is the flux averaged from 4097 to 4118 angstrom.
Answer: 18.9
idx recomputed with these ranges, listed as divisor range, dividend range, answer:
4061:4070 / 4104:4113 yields 1.21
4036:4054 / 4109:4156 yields 1.06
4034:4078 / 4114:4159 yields 1.04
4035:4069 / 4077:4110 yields 1.12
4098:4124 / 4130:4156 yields 0.90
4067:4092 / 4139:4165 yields 0.98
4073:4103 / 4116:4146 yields 0.98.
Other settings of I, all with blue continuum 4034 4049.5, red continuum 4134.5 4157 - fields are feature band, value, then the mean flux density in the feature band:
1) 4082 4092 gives -0.05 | 17.3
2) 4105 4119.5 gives -0.13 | 18.5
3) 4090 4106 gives -0.14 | 18.7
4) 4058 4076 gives 0.03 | 16.3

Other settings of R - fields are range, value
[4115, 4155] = 16.9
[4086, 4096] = 17.6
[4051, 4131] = 17.4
